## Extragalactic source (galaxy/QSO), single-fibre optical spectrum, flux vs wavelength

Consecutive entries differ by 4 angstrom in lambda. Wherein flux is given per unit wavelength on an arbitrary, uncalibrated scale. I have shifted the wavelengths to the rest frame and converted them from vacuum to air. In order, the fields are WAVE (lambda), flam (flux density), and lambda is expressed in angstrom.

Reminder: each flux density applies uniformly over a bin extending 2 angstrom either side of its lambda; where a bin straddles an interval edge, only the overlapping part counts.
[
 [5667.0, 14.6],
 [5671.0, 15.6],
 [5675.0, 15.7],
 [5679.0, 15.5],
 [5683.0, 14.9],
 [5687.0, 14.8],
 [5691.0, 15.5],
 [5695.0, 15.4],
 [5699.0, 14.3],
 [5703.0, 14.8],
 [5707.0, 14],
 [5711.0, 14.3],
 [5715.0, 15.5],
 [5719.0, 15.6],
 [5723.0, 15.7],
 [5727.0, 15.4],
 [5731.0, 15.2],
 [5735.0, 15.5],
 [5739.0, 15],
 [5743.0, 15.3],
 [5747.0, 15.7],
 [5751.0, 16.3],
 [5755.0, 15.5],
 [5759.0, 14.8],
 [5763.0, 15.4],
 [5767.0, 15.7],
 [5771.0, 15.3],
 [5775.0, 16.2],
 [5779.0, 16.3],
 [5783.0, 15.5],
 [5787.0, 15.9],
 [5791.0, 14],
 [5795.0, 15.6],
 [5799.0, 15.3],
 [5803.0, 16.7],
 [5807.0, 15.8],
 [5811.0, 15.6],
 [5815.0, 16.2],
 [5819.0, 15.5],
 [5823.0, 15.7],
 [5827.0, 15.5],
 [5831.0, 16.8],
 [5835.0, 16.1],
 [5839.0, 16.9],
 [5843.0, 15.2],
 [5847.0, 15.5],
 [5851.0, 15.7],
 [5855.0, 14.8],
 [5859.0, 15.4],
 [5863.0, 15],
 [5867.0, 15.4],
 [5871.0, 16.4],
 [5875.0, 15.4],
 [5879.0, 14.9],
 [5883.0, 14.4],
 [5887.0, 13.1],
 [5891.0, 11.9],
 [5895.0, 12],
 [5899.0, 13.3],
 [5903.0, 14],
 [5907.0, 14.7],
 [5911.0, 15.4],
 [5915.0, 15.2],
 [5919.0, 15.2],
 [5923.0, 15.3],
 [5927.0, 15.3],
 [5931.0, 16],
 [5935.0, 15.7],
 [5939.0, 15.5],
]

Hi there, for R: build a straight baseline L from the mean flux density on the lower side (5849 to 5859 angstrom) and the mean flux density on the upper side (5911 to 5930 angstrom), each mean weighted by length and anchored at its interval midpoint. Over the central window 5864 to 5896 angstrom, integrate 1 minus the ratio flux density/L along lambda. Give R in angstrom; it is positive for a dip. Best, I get 2.1 angstrom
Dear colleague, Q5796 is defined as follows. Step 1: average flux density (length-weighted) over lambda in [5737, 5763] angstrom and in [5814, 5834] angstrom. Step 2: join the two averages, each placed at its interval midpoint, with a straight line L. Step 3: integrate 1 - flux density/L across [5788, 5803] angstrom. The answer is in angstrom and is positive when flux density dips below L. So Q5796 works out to 0.5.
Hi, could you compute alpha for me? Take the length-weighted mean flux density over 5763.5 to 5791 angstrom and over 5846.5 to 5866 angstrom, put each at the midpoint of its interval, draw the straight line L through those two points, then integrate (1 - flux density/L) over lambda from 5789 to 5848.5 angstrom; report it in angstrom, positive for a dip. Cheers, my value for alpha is -1.19 angstrom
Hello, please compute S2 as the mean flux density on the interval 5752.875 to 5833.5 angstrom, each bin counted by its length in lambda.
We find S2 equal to 15.7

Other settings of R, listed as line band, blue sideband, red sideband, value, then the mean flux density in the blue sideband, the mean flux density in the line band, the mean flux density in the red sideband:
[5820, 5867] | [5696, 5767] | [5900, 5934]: -1.6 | 15.2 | 15.7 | 15.1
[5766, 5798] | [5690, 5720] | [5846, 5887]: -1.1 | 14.9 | 15.6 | 15.2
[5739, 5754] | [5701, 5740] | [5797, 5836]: -0.3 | 15.1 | 15.6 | 15.9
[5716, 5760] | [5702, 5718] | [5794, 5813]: -1.3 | 14.7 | 15.5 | 15.8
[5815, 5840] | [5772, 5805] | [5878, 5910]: -2.0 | 15.7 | 16.1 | 13.6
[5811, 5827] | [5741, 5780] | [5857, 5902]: -0.8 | 15.6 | 15.7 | 14.3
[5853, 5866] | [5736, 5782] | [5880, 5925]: -0.5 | 15.6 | 15.1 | 14.1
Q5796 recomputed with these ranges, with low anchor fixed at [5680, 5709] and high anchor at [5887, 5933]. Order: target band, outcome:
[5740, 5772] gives -1.7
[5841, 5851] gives -0.6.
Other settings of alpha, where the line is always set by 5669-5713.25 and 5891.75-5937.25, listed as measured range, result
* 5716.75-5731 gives -0.6 angstrom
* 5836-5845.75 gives -0.8 angstrom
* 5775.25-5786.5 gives -0.8 angstrom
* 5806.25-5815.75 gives -0.7 angstrom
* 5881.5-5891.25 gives 0.9 angstrom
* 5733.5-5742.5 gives -0.2 angstrom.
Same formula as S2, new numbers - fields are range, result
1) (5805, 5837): 15.9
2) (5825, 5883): 15.6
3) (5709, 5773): 15.4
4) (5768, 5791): 15.7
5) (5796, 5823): 15.8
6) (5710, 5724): 15.3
